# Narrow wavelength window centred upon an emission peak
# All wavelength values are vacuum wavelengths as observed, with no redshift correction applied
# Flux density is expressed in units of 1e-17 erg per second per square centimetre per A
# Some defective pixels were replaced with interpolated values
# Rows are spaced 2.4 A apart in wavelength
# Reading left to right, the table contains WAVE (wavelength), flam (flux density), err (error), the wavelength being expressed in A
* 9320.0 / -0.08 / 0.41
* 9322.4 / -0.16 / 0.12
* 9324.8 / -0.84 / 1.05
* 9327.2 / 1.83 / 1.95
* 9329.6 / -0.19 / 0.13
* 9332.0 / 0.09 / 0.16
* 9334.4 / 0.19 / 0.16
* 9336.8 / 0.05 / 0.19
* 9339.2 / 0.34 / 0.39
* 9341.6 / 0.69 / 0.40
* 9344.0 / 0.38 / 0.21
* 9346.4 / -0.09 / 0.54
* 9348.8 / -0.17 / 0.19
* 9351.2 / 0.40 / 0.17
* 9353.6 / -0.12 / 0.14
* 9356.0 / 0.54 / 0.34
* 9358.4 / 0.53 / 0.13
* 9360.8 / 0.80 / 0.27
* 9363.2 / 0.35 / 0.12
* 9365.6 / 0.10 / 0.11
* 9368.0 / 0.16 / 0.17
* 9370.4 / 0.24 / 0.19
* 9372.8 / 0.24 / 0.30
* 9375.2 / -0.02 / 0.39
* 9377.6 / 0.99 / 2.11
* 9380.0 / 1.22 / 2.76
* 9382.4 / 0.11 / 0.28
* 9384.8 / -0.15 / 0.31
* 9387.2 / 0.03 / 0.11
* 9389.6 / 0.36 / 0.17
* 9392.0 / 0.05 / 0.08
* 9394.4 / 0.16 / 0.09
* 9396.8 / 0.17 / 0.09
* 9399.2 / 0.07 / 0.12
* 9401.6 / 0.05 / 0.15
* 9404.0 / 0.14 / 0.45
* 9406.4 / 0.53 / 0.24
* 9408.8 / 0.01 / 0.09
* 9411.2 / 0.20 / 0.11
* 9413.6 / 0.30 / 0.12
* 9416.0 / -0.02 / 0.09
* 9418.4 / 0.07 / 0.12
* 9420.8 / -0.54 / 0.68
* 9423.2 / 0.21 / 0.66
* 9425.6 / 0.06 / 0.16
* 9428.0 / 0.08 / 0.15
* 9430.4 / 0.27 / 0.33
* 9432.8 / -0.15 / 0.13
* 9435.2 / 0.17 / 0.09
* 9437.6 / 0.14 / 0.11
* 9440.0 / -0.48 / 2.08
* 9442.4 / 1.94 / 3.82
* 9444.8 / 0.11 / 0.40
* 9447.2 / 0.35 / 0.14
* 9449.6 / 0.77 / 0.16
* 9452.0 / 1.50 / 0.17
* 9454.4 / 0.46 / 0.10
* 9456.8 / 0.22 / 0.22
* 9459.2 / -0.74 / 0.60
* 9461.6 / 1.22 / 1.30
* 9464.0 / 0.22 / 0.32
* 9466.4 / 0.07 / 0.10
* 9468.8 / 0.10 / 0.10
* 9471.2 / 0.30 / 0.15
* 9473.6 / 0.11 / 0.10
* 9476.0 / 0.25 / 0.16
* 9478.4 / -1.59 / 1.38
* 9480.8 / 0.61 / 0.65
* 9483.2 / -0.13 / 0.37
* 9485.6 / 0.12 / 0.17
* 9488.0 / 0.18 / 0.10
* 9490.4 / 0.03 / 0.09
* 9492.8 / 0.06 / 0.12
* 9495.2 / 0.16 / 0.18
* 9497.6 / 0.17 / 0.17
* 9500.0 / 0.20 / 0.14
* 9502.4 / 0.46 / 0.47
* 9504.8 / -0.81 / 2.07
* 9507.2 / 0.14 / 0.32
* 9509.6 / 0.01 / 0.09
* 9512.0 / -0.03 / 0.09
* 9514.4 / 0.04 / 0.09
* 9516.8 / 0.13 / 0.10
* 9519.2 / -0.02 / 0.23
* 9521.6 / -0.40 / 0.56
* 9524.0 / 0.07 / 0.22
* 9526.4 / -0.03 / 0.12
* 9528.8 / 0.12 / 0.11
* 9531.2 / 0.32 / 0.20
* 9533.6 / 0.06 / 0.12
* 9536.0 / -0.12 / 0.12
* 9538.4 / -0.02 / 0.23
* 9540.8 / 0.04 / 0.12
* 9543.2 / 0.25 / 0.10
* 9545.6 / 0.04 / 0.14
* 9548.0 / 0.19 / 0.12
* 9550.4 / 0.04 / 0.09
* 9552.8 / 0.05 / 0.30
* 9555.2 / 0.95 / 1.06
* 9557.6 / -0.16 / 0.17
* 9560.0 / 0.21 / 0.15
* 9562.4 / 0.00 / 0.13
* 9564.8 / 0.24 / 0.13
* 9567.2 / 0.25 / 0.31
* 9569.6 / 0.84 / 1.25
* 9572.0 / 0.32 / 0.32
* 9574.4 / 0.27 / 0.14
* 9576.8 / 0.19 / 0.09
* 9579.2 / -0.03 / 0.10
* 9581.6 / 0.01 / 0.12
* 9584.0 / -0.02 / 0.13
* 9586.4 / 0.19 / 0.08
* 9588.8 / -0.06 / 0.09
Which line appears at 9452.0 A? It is [O III]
